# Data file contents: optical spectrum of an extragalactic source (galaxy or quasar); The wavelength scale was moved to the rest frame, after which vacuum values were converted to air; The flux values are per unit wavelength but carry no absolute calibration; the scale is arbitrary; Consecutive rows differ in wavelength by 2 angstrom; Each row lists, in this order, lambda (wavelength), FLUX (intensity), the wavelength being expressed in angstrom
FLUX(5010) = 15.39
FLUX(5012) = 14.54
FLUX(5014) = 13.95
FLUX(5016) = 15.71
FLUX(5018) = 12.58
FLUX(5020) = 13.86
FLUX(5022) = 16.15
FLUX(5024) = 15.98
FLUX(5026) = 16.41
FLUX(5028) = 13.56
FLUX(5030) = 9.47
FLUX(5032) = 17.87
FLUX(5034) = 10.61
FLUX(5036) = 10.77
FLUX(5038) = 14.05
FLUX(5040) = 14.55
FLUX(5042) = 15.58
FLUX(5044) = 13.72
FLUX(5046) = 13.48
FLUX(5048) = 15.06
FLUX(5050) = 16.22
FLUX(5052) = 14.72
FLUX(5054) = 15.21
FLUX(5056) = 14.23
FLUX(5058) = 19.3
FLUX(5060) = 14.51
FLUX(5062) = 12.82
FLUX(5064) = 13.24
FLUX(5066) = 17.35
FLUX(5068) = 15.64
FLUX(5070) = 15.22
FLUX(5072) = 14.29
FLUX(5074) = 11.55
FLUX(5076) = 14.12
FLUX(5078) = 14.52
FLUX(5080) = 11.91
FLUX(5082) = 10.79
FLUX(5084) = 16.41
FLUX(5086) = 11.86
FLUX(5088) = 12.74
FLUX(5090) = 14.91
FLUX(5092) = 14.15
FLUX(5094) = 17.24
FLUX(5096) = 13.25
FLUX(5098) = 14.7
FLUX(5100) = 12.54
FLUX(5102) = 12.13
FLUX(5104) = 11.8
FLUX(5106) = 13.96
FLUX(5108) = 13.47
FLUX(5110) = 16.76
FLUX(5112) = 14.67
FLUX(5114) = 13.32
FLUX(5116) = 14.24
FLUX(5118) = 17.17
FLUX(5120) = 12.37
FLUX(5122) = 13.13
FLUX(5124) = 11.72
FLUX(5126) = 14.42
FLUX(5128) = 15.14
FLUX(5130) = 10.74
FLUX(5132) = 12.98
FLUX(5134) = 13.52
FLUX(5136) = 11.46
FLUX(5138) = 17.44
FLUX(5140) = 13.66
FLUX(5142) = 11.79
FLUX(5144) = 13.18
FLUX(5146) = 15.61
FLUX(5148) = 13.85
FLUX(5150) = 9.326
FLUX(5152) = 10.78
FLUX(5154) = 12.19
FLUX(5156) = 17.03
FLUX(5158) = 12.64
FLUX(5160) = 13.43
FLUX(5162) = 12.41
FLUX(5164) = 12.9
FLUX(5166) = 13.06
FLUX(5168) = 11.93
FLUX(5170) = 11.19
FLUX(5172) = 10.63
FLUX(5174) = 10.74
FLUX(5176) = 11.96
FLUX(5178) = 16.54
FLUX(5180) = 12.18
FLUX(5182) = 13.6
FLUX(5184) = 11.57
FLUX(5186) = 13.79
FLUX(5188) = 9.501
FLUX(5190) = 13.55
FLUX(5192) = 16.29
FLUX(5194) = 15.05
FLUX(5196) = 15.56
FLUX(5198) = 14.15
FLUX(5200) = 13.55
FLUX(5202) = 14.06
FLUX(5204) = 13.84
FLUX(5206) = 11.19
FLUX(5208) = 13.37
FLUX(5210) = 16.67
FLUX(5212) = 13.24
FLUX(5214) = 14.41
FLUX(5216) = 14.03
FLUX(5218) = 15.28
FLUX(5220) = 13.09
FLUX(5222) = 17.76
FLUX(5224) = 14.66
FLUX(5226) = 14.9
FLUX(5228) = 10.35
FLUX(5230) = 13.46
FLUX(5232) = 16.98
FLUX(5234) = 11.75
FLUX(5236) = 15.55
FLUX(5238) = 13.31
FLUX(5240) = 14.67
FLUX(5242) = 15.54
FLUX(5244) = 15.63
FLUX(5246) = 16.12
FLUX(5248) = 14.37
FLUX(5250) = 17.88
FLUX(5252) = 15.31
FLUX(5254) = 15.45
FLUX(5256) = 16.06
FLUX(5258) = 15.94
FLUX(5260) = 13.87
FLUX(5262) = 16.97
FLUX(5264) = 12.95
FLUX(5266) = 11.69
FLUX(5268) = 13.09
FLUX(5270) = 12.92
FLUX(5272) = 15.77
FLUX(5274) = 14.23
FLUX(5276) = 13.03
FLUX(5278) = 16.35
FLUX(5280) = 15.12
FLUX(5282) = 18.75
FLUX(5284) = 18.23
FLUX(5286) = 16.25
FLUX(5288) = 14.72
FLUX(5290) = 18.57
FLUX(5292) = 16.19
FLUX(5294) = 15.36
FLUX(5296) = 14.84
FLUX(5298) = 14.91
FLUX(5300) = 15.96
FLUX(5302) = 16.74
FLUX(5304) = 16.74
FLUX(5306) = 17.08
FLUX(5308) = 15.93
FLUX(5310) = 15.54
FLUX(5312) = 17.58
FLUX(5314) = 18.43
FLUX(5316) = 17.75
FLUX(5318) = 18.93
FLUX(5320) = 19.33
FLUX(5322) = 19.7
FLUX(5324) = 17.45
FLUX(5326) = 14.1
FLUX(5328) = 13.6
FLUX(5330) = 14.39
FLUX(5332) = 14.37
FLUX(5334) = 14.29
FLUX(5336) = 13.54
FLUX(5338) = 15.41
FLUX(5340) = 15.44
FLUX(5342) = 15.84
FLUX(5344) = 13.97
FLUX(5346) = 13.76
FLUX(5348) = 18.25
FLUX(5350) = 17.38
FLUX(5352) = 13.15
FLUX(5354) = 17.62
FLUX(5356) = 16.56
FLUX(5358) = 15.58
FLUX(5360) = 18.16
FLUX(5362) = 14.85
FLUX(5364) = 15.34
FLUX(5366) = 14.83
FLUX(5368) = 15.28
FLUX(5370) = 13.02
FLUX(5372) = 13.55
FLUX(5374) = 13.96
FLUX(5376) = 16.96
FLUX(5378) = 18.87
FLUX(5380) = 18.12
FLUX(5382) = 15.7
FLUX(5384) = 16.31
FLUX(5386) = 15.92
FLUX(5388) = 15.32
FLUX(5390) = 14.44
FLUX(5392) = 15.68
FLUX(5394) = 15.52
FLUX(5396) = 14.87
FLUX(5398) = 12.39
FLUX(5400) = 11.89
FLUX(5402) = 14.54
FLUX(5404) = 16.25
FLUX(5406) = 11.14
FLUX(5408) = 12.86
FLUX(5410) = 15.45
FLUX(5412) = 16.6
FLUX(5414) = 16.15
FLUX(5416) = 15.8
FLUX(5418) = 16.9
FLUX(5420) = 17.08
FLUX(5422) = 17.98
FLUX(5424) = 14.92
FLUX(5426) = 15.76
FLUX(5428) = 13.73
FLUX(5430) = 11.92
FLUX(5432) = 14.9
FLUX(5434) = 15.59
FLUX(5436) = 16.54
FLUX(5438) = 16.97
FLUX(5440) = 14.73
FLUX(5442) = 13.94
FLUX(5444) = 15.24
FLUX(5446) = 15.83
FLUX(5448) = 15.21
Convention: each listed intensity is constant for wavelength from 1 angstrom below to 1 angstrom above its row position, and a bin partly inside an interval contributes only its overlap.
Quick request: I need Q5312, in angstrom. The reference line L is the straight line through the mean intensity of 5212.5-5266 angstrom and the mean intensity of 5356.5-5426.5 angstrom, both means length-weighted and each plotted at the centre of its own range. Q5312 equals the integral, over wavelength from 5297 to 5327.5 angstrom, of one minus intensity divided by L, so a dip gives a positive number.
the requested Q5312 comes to -4.0 angstrom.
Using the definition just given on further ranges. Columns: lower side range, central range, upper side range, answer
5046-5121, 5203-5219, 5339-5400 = 0.9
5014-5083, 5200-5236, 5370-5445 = 1.5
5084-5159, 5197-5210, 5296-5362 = 0.9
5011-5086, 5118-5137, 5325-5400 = 1.9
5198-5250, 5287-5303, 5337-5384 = -0.9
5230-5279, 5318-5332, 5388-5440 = -1.5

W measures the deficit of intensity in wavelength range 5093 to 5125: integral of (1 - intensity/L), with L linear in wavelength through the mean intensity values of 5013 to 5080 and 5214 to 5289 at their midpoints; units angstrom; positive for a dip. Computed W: 1.43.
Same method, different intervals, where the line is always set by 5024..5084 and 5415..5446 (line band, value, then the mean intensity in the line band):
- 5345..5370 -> -0.9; 15.8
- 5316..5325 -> -2.2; 18.7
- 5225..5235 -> 0.9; 13.5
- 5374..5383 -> -1.0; 17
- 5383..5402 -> 0.8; 14.7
